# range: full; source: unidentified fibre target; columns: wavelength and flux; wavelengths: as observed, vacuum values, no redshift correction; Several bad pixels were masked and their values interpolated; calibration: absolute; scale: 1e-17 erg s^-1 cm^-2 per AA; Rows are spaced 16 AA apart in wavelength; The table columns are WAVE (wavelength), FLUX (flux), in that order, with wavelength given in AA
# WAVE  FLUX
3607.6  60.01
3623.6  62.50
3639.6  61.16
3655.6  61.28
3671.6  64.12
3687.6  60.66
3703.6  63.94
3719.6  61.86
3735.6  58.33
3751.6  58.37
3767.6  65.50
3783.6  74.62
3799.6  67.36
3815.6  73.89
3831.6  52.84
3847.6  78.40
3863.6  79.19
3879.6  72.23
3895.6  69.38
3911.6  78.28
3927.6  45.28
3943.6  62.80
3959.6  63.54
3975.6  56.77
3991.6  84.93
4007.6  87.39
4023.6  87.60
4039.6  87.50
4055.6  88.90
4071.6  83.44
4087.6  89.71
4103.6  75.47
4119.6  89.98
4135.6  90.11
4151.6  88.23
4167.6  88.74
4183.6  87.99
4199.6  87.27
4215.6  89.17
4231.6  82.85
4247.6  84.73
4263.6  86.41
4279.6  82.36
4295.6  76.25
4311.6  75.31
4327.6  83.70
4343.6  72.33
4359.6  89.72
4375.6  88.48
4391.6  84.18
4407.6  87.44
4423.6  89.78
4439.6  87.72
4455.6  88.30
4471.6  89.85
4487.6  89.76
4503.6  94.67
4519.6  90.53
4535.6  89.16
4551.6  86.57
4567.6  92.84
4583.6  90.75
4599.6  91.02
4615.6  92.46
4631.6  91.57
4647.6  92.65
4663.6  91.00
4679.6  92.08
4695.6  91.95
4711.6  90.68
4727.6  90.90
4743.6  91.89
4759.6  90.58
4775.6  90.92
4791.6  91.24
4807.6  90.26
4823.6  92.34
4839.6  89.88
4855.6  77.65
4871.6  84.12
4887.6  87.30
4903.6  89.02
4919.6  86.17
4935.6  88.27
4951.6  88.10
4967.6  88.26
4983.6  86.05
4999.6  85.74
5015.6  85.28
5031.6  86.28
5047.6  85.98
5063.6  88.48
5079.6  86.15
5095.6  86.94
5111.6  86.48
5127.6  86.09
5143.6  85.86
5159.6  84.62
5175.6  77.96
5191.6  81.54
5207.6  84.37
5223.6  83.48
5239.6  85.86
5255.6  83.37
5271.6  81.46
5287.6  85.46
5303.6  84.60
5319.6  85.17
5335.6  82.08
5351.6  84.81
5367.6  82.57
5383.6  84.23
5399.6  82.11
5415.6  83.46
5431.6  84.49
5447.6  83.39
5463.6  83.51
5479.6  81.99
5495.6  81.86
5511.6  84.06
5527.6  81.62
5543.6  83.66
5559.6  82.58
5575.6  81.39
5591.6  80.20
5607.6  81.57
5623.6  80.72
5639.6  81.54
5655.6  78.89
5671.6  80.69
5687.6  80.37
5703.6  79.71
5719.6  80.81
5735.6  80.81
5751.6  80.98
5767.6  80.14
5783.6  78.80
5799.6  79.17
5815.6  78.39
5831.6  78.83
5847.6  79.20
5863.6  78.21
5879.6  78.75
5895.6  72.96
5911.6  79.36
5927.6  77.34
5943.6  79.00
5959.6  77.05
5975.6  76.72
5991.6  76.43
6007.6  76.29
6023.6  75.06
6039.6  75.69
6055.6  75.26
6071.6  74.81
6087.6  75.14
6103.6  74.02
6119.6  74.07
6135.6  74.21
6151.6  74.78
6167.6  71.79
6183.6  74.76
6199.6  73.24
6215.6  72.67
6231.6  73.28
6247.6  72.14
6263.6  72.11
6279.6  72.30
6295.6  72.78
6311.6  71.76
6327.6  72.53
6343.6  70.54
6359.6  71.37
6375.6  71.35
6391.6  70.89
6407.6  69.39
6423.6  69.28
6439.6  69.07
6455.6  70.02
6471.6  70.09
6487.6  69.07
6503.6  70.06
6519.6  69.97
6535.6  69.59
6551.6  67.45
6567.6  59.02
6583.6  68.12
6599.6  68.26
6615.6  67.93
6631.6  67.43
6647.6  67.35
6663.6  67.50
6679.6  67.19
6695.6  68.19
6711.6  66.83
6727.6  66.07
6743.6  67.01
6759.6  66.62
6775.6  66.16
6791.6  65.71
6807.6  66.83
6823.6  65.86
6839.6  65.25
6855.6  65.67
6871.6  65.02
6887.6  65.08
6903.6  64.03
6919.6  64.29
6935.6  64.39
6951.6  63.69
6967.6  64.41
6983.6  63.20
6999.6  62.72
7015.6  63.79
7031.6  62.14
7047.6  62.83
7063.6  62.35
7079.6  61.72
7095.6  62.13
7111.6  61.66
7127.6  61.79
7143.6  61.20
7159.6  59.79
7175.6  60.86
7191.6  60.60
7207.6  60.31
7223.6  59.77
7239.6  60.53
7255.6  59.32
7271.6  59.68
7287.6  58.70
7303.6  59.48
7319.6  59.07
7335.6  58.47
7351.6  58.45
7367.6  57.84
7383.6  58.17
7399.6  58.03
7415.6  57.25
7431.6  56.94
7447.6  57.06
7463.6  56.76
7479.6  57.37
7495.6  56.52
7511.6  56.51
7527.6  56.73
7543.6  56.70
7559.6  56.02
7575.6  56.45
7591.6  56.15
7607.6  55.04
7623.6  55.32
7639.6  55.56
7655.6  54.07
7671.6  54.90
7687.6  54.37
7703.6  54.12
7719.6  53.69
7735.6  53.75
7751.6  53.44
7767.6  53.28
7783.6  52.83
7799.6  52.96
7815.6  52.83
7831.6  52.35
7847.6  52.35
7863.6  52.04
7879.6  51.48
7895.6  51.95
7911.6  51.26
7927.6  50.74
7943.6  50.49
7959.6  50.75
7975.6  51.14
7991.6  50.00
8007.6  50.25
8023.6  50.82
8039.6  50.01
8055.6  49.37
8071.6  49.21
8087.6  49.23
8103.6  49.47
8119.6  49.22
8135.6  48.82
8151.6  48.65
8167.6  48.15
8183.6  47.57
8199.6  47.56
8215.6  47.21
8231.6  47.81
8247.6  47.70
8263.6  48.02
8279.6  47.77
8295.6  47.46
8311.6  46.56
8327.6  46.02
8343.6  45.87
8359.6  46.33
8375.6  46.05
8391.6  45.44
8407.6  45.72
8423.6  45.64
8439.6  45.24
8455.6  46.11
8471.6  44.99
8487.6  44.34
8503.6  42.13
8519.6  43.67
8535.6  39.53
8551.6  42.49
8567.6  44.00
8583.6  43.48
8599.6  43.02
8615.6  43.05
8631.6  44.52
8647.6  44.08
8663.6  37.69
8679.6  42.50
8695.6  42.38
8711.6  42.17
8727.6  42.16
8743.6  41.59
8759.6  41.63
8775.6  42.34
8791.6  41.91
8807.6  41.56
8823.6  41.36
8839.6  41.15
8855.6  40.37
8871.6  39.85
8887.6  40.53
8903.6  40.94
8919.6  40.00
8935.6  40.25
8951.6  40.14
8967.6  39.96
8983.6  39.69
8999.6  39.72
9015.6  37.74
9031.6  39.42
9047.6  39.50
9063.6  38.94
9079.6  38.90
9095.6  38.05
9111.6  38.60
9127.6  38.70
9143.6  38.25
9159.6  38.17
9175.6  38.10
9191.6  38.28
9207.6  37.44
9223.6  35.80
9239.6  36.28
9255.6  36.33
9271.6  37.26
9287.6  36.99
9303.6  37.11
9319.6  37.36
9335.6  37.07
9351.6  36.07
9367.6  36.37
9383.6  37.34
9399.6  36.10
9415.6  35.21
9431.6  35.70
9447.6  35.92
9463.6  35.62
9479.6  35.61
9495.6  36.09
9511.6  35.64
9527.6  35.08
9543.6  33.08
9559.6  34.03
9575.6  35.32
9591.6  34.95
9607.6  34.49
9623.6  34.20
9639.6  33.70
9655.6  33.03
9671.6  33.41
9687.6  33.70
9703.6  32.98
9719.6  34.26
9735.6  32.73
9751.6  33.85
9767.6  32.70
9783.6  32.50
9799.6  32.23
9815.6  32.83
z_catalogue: 0.00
